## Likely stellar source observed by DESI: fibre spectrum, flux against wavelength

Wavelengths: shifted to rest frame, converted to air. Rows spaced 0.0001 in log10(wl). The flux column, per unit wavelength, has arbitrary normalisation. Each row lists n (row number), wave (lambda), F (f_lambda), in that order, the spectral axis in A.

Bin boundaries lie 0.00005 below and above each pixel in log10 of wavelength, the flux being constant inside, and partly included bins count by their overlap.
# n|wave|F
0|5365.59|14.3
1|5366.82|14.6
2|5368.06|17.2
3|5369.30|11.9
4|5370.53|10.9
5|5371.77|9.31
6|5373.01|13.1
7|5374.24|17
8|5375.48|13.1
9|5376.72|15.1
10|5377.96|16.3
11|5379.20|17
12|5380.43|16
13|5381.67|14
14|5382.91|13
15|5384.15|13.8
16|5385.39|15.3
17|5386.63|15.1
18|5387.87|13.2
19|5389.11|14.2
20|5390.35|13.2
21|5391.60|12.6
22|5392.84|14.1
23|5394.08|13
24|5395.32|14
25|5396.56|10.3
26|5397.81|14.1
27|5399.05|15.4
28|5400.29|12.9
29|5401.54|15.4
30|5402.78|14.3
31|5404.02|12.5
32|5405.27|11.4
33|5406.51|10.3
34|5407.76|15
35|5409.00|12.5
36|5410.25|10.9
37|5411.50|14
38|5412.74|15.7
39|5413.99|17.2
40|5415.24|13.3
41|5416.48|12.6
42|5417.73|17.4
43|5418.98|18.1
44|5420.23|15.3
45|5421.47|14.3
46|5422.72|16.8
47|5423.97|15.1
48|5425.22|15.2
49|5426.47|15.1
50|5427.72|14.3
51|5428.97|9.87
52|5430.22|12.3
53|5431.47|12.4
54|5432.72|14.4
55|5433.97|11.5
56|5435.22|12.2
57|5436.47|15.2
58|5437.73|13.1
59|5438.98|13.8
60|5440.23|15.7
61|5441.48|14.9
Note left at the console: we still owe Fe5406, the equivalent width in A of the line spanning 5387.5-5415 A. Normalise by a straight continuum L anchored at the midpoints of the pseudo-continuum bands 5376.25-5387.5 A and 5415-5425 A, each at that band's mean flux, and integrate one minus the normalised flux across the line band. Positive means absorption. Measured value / 3.20 A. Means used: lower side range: 15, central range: 13.5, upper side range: 15.4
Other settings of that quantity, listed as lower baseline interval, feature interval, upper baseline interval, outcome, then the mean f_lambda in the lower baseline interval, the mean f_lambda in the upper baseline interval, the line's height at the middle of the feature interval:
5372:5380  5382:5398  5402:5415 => 0.9 A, 15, 13.4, 14.3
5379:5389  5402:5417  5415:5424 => 1.9 A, 14.6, 15.5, 15.2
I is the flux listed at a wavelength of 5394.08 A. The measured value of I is 13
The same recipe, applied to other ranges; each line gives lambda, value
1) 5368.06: 17.2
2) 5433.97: 11.5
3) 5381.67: 14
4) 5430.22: 12.3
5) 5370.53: 10.9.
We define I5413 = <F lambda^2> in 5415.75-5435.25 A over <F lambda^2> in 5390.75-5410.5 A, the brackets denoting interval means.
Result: 1.10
